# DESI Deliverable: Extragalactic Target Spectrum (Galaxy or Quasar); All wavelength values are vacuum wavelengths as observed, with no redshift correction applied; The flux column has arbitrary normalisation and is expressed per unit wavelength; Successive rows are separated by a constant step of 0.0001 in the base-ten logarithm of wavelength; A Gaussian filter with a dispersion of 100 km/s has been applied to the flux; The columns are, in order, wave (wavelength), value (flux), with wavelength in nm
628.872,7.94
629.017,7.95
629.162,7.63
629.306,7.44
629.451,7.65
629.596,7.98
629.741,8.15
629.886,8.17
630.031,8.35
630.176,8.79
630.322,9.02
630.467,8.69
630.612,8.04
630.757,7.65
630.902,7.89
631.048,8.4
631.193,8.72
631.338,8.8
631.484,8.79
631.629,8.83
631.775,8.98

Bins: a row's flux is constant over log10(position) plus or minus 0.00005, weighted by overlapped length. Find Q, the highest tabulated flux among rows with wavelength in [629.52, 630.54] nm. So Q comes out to 9.02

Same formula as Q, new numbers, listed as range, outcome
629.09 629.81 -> 8.15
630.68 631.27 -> 8.72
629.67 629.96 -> 8.17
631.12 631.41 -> 8.8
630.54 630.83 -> 8.04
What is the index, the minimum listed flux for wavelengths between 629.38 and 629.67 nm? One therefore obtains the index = 7.65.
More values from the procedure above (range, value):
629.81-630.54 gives 8.17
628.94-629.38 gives 7.44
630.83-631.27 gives 7.89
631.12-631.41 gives 8.72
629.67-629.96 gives 8.15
